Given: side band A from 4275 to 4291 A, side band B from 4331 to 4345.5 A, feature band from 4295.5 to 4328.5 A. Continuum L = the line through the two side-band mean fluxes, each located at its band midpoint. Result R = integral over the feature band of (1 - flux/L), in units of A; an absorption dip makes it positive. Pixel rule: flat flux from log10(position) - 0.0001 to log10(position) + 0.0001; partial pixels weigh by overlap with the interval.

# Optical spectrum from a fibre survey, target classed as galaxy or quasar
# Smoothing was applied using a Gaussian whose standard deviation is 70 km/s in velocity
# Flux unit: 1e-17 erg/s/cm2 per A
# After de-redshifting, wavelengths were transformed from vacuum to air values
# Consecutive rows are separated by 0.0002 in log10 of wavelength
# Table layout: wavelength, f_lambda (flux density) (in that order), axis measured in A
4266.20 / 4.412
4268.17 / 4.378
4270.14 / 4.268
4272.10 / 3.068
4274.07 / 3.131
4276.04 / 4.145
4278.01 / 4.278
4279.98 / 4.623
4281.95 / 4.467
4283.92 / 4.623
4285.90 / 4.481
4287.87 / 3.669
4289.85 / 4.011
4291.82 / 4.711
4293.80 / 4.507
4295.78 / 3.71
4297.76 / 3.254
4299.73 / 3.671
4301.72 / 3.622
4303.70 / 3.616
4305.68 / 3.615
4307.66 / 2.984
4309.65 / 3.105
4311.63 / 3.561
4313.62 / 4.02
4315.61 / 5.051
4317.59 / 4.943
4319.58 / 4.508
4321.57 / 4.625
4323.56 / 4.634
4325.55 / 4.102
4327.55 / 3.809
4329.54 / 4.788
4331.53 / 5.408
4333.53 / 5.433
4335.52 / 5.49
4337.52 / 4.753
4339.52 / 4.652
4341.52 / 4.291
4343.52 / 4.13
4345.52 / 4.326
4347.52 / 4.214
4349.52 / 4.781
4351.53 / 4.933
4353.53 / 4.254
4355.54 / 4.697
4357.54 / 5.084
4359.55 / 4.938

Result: 4.6 A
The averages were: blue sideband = 4.29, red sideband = 4.82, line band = 3.94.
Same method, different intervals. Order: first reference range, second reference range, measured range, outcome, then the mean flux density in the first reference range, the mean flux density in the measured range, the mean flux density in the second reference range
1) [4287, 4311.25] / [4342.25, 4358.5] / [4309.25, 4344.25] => -3.2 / 3.7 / 4.54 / 4.55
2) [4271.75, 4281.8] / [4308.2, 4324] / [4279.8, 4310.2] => 1.3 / 3.95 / 3.91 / 4.26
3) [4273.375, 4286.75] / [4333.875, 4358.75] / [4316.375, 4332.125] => -0.2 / 4.27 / 4.59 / 4.66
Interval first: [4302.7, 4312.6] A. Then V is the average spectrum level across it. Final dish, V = 3.38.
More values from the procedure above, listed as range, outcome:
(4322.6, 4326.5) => 4.37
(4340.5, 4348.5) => 4.24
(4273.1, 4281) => 4.05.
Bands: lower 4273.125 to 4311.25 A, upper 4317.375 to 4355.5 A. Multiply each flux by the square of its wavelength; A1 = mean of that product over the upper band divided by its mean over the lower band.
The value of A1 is 1.21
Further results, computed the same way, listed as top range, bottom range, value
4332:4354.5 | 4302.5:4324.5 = 1.17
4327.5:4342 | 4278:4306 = 1.24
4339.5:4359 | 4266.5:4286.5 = 1.13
